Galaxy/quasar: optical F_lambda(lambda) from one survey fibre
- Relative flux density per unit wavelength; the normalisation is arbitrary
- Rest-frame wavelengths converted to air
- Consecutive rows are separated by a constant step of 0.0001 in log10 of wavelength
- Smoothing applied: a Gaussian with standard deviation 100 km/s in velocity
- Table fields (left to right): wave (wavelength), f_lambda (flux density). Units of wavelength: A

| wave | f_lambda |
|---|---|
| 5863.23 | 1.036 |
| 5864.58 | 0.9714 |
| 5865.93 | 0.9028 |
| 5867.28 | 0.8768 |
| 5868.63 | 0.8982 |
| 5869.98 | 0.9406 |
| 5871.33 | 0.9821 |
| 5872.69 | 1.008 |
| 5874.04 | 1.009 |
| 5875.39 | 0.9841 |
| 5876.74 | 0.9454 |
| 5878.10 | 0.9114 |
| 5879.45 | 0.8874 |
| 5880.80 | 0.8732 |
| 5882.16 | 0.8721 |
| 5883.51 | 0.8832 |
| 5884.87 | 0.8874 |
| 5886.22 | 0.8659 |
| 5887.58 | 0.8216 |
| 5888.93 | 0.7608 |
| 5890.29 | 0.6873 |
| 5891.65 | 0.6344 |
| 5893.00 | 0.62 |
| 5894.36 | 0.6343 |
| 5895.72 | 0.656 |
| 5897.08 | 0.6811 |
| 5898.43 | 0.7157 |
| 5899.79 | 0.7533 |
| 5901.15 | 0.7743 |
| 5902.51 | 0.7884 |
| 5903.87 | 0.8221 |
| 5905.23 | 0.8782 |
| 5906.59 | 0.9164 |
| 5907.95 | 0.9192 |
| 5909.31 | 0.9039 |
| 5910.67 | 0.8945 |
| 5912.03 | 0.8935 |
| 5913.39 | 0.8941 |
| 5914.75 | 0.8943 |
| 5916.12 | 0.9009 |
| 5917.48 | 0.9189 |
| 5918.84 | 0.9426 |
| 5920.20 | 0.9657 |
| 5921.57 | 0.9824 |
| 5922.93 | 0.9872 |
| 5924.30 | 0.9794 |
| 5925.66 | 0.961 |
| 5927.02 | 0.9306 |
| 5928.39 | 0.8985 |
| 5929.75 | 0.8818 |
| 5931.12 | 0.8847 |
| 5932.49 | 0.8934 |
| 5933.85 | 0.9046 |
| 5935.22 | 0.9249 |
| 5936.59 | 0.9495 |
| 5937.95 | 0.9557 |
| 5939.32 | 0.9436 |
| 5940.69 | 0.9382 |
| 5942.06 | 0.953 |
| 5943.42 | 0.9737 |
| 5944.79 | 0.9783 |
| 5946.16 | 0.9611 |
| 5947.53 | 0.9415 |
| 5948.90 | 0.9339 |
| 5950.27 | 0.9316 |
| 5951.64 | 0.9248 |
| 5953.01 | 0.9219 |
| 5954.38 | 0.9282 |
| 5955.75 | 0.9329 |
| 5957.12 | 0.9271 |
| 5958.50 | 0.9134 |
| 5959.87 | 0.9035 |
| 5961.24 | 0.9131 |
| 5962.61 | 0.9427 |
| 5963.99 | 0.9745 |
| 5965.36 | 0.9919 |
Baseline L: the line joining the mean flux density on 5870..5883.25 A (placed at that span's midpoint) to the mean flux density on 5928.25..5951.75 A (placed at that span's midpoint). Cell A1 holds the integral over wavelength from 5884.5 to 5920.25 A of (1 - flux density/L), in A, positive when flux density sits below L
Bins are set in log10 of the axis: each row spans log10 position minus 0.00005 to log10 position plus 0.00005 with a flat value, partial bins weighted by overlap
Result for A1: 4.7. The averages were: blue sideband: 0.94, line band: 0.813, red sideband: 0.933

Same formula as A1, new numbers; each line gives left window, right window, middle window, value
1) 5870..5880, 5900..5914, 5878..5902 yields 3.8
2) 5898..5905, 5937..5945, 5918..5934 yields -0.9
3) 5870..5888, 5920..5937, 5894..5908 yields 2.3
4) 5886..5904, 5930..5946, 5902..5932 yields -2.9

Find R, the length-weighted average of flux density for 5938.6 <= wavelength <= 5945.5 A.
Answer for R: 0.957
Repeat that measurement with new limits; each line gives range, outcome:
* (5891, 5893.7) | 0.628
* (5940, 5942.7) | 0.944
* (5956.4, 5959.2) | 0.919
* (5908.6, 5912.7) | 0.898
